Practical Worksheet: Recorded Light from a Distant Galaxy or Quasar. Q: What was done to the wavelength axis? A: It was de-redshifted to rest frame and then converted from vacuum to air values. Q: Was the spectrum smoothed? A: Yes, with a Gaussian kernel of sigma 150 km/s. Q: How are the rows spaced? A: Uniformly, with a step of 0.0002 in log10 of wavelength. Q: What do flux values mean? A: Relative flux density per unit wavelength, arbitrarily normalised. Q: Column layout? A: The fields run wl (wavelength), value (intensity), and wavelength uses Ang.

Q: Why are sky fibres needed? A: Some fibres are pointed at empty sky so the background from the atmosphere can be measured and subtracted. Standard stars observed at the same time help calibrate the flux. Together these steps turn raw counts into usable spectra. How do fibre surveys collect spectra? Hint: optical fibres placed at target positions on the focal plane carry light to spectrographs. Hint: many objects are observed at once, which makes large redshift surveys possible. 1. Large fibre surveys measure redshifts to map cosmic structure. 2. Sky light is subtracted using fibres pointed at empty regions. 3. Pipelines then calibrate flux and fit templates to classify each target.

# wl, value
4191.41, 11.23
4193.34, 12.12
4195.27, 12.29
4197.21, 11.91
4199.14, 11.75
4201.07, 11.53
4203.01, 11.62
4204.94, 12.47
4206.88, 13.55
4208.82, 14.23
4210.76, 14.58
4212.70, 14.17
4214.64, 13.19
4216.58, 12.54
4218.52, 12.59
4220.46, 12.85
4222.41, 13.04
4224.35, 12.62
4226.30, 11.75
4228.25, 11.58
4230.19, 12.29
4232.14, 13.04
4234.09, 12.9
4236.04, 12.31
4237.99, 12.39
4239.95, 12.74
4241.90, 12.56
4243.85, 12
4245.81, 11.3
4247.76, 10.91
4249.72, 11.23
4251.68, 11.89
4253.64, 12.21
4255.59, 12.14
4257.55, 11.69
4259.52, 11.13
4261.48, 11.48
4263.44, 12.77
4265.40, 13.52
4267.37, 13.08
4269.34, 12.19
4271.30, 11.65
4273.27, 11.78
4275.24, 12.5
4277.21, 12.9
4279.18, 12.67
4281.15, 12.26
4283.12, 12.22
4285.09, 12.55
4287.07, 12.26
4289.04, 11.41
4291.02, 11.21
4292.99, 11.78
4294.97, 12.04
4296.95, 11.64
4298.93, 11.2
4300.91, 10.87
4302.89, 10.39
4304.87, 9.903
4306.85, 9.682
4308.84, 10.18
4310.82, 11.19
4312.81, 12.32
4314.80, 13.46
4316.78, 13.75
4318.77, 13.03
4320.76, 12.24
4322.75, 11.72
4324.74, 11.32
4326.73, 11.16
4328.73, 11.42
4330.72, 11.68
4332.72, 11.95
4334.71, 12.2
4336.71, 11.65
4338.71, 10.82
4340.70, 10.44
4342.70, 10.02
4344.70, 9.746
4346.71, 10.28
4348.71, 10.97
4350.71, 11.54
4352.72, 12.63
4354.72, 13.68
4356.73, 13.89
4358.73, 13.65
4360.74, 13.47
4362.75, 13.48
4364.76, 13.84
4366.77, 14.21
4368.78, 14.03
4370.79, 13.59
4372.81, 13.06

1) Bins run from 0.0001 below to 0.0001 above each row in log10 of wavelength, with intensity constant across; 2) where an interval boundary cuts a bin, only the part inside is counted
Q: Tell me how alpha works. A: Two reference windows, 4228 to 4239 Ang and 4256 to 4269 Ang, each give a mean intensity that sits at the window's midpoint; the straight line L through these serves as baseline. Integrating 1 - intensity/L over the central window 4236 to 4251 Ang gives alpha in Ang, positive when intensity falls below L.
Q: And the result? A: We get 0.6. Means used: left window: 12.5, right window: 12.3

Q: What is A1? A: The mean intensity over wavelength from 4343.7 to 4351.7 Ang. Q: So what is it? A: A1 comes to 10.6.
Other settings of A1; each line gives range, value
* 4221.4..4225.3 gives 12.8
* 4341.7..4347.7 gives 10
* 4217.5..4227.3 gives 12.6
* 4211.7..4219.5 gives 13.1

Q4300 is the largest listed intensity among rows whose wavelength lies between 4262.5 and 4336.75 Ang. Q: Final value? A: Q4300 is 13.75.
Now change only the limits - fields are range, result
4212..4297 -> 14.17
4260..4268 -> 13.52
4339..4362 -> 13.89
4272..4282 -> 12.9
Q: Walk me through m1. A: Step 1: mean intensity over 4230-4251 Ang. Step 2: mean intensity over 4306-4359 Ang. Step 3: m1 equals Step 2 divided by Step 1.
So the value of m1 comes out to 0.96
